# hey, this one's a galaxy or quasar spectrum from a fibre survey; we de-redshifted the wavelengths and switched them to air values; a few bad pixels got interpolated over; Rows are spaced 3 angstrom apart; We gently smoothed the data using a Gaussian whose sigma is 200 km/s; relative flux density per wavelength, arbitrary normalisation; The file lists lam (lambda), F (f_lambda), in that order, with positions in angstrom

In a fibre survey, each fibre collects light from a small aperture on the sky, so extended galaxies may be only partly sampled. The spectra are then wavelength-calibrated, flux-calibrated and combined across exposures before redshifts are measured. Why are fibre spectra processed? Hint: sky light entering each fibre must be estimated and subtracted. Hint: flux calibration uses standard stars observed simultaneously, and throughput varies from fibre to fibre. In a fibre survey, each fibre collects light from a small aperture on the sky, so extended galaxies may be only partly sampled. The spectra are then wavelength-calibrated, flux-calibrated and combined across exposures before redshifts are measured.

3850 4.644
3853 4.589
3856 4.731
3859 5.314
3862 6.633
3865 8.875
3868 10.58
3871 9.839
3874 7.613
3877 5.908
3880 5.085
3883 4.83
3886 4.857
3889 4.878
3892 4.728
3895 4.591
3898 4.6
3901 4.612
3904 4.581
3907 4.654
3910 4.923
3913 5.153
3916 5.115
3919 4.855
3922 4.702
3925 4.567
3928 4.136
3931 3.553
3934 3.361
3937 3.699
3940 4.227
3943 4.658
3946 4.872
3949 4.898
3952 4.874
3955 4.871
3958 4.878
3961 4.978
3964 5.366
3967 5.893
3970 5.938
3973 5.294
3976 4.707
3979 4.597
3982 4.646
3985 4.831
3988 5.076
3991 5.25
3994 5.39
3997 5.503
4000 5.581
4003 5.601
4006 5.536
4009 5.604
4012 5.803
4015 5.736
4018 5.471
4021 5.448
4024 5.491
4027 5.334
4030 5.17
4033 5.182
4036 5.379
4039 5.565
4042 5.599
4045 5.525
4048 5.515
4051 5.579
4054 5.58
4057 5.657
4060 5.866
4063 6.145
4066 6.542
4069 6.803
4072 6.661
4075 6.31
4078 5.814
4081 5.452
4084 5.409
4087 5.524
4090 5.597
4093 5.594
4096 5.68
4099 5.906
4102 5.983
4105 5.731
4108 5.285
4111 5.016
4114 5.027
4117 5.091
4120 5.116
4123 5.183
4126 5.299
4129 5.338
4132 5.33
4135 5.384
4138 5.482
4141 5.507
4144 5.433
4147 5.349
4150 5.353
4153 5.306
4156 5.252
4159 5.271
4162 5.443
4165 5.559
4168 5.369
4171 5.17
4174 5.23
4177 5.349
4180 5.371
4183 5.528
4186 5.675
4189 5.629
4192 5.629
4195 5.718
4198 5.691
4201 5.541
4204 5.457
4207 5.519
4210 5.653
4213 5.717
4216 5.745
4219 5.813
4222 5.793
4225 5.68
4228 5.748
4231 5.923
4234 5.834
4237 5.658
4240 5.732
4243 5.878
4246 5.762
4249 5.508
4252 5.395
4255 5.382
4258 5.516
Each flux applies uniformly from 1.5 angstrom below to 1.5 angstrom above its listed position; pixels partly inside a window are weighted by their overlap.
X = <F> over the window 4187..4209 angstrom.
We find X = 5.6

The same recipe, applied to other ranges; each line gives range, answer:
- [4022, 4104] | 5.73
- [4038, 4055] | 5.56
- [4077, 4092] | 5.55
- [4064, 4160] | 5.57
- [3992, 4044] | 5.49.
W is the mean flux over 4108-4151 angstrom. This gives 5.28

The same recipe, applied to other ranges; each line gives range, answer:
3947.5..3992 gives 5.07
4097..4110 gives 5.7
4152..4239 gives 5.56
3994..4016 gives 5.6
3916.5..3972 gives 4.7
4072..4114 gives 5.65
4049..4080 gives 6.08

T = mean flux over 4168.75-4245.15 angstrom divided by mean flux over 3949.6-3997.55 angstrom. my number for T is 1.1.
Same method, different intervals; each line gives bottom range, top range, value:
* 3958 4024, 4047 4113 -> 1.09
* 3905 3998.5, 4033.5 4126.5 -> 1.17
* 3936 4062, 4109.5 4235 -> 1.04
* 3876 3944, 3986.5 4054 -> 1.19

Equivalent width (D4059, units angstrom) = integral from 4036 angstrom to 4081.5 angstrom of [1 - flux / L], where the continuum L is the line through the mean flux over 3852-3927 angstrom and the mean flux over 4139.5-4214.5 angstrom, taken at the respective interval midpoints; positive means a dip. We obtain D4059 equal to -3.0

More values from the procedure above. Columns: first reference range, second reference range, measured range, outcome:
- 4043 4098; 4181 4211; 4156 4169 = 0.6 angstrom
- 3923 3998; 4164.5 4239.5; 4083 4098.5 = -1.1 angstrom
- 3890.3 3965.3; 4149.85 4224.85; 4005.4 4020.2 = -2.2 angstrom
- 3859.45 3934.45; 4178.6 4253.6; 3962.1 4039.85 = 2.9 angstrom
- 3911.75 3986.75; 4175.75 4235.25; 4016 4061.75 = -3.9 angstrom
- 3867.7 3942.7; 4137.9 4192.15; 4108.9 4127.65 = 0.8 angstrom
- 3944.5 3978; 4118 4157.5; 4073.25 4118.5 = -2.4 angstrom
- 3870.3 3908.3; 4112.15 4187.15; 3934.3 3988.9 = 4.9 angstrom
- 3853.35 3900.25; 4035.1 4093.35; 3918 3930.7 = 3.4 angstrom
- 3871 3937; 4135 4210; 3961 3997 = -0.9 angstrom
